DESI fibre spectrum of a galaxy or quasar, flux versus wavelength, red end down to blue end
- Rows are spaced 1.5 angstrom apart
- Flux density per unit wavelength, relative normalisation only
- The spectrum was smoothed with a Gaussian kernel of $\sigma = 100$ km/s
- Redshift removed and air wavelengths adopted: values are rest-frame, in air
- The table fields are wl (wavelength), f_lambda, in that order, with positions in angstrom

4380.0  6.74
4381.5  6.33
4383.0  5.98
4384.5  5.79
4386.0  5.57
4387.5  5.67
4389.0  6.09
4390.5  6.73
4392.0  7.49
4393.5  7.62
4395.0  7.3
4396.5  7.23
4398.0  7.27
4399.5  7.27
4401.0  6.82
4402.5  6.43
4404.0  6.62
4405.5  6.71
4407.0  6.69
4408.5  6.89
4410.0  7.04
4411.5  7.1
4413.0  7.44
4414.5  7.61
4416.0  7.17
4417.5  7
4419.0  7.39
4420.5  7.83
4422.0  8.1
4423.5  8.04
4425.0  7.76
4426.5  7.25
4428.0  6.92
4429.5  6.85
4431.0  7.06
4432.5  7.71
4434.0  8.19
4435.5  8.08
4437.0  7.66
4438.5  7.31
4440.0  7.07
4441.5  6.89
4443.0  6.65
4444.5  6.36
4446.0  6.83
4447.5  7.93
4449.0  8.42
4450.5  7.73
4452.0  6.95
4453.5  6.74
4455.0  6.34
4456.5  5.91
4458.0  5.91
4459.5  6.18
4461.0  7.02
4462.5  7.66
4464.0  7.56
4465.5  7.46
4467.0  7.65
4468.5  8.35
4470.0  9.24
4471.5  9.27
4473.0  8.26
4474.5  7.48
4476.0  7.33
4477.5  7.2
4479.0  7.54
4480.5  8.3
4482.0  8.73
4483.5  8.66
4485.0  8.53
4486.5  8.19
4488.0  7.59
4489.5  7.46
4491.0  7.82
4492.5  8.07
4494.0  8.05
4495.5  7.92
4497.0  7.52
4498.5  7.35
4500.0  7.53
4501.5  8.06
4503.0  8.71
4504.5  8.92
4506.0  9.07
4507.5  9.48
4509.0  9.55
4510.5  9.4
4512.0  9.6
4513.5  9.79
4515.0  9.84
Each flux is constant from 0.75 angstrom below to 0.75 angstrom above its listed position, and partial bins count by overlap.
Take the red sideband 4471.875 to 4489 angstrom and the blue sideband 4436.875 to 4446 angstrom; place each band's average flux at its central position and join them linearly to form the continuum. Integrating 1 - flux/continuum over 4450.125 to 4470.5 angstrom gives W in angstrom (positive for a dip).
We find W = 0.8 angstrom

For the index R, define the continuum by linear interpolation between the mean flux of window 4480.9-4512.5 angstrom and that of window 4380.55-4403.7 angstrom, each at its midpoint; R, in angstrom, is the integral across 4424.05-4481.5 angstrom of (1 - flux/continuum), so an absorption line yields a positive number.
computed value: 1.8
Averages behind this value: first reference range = 6.64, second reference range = 8.38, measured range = 7.4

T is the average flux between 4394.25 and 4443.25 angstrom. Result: 7.26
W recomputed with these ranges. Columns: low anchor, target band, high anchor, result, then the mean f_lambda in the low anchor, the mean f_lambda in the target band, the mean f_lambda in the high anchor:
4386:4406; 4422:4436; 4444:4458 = -1.31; 6.82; 7.56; 6.98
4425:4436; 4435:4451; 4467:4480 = 0.60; 7.44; 7.34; 8.06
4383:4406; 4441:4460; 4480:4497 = 1.71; 6.68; 6.84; 8.09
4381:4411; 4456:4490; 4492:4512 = 1.13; 6.68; 7.73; 8.48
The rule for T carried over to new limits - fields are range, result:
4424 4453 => 7.35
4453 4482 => 7.48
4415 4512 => 7.72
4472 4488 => 8.02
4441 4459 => 6.88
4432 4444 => 7.42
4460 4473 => 8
